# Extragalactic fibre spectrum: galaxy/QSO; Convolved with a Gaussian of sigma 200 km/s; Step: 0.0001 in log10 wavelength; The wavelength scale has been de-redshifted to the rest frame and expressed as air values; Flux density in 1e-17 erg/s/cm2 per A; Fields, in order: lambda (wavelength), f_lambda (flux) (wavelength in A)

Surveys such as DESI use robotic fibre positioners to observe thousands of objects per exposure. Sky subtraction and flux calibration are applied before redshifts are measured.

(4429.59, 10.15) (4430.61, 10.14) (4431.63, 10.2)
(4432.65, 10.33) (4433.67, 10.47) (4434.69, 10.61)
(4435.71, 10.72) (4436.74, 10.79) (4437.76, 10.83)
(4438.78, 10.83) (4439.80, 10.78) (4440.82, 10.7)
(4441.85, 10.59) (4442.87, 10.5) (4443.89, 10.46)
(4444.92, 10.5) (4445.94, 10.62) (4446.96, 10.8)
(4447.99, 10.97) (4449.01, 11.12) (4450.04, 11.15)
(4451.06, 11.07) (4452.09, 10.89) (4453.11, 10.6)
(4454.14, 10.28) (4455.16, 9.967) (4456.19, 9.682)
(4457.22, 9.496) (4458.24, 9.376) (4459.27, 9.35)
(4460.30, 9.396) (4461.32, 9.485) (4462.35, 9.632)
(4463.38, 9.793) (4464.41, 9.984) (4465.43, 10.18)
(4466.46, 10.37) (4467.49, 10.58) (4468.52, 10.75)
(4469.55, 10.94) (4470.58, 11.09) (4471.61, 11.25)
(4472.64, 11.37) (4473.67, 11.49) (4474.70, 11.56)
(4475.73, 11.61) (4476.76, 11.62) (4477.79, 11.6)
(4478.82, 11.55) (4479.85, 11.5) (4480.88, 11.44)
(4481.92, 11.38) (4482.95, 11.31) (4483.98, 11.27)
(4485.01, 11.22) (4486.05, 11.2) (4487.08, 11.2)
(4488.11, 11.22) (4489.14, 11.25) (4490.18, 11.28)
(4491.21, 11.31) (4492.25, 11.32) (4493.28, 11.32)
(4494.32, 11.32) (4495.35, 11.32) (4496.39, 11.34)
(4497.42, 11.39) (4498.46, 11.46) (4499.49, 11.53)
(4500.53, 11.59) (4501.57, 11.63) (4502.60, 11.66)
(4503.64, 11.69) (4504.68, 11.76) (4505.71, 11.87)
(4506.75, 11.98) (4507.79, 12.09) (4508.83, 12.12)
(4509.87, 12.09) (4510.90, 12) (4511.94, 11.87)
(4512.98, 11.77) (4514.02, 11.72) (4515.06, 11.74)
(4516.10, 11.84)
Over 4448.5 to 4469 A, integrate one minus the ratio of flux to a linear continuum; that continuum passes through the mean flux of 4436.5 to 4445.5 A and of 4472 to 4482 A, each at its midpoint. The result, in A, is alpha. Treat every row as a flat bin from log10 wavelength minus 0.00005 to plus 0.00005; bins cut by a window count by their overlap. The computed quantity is 1.71 A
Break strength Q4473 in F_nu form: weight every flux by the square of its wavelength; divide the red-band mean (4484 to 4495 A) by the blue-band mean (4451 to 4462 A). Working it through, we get 1.15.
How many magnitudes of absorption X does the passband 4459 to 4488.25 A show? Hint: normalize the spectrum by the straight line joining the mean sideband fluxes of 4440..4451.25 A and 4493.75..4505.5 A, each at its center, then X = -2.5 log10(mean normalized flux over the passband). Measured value 0.028 mag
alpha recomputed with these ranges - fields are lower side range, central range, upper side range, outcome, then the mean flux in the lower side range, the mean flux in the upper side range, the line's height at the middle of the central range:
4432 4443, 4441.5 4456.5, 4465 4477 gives 0.2 A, 10.6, 11.1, 10.8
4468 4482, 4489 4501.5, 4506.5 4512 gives 0.4 A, 11.4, 12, 11.8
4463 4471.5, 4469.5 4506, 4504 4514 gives -0.7 A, 10.5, 11.9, 11.2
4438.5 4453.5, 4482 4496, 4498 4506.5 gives 0.2 A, 10.8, 11.7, 11.5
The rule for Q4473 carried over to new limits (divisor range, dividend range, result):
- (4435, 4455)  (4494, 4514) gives 1.12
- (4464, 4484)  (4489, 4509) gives 1.05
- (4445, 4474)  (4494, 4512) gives 1.15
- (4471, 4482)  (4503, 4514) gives 1.05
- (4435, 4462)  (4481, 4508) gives 1.12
